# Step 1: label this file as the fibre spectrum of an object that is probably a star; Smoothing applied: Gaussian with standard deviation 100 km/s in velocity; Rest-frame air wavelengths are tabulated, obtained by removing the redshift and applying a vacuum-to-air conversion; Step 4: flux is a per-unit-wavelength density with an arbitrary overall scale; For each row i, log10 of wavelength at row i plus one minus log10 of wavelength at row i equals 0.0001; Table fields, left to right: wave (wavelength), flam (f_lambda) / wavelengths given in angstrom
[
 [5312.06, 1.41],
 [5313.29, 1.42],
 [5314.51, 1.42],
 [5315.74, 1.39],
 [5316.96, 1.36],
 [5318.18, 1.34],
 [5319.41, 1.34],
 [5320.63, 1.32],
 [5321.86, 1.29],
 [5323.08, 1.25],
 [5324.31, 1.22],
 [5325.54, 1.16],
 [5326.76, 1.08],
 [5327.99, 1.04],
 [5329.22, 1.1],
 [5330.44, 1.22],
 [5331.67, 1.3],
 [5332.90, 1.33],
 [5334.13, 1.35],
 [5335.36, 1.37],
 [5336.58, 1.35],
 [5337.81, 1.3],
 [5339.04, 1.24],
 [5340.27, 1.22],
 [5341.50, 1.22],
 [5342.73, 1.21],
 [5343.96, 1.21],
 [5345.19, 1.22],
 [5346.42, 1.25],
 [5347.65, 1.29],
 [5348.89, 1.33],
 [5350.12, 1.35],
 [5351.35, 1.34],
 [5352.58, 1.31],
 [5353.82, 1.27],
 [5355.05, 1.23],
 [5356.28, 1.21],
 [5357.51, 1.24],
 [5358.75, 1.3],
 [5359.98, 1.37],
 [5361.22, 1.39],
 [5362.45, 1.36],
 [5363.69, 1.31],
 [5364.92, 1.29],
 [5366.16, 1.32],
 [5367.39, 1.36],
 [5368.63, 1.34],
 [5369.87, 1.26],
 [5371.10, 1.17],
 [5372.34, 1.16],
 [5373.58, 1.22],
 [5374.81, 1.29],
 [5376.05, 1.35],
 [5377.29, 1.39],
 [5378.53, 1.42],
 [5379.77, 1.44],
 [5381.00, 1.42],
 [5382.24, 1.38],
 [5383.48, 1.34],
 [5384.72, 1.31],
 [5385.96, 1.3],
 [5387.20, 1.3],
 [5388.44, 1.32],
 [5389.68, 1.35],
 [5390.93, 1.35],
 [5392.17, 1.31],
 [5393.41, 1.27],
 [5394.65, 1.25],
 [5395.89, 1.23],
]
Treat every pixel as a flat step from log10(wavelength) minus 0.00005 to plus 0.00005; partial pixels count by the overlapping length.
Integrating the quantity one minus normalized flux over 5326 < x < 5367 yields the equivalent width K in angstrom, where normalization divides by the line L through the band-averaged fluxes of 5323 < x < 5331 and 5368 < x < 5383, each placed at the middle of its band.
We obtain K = -1.8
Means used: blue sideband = 1.15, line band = 1.27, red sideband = 1.32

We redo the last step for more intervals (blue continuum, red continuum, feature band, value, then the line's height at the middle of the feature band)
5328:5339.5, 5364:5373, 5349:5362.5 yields -0.35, 1.27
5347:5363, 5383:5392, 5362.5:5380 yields 0.09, 1.31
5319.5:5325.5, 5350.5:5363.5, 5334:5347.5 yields 0.21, 1.29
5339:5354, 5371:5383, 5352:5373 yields 0.20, 1.3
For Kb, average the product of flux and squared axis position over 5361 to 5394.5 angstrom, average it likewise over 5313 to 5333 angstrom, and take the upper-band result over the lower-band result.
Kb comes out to 1.07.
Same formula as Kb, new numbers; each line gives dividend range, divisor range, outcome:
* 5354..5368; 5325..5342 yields 1.07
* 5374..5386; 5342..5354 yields 1.08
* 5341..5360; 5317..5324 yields 0.98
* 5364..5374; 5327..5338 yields 1.02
